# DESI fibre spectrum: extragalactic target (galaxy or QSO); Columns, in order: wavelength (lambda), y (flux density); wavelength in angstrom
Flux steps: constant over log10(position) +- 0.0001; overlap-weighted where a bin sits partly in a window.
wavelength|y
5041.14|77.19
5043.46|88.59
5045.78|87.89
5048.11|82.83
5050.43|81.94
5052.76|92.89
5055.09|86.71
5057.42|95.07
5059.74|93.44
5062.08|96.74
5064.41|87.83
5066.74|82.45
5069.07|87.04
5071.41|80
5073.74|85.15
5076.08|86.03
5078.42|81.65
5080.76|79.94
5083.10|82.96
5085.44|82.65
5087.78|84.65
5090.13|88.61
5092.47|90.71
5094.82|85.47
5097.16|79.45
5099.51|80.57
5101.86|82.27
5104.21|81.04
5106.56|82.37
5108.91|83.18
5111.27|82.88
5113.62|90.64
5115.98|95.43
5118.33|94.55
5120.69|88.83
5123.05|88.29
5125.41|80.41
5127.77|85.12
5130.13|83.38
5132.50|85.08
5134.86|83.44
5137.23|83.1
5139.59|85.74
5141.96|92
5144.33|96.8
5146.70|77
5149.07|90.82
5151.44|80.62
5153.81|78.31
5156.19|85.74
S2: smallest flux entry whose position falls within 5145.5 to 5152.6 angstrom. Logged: 77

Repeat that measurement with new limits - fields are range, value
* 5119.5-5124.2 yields 88.29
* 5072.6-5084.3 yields 79.94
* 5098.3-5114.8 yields 80.57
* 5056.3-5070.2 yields 82.45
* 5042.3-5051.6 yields 81.94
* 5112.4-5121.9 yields 88.83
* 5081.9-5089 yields 82.65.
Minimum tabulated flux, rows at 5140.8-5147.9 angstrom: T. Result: 77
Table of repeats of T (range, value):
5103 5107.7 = 81.04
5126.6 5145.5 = 83.1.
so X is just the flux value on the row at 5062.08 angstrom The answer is 96.74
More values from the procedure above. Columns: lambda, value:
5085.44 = 82.65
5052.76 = 92.89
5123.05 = 88.29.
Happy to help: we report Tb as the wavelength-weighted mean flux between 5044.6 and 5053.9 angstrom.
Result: 86.4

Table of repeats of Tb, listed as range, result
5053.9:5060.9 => 91.8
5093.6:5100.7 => 81.9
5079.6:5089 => 82.6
